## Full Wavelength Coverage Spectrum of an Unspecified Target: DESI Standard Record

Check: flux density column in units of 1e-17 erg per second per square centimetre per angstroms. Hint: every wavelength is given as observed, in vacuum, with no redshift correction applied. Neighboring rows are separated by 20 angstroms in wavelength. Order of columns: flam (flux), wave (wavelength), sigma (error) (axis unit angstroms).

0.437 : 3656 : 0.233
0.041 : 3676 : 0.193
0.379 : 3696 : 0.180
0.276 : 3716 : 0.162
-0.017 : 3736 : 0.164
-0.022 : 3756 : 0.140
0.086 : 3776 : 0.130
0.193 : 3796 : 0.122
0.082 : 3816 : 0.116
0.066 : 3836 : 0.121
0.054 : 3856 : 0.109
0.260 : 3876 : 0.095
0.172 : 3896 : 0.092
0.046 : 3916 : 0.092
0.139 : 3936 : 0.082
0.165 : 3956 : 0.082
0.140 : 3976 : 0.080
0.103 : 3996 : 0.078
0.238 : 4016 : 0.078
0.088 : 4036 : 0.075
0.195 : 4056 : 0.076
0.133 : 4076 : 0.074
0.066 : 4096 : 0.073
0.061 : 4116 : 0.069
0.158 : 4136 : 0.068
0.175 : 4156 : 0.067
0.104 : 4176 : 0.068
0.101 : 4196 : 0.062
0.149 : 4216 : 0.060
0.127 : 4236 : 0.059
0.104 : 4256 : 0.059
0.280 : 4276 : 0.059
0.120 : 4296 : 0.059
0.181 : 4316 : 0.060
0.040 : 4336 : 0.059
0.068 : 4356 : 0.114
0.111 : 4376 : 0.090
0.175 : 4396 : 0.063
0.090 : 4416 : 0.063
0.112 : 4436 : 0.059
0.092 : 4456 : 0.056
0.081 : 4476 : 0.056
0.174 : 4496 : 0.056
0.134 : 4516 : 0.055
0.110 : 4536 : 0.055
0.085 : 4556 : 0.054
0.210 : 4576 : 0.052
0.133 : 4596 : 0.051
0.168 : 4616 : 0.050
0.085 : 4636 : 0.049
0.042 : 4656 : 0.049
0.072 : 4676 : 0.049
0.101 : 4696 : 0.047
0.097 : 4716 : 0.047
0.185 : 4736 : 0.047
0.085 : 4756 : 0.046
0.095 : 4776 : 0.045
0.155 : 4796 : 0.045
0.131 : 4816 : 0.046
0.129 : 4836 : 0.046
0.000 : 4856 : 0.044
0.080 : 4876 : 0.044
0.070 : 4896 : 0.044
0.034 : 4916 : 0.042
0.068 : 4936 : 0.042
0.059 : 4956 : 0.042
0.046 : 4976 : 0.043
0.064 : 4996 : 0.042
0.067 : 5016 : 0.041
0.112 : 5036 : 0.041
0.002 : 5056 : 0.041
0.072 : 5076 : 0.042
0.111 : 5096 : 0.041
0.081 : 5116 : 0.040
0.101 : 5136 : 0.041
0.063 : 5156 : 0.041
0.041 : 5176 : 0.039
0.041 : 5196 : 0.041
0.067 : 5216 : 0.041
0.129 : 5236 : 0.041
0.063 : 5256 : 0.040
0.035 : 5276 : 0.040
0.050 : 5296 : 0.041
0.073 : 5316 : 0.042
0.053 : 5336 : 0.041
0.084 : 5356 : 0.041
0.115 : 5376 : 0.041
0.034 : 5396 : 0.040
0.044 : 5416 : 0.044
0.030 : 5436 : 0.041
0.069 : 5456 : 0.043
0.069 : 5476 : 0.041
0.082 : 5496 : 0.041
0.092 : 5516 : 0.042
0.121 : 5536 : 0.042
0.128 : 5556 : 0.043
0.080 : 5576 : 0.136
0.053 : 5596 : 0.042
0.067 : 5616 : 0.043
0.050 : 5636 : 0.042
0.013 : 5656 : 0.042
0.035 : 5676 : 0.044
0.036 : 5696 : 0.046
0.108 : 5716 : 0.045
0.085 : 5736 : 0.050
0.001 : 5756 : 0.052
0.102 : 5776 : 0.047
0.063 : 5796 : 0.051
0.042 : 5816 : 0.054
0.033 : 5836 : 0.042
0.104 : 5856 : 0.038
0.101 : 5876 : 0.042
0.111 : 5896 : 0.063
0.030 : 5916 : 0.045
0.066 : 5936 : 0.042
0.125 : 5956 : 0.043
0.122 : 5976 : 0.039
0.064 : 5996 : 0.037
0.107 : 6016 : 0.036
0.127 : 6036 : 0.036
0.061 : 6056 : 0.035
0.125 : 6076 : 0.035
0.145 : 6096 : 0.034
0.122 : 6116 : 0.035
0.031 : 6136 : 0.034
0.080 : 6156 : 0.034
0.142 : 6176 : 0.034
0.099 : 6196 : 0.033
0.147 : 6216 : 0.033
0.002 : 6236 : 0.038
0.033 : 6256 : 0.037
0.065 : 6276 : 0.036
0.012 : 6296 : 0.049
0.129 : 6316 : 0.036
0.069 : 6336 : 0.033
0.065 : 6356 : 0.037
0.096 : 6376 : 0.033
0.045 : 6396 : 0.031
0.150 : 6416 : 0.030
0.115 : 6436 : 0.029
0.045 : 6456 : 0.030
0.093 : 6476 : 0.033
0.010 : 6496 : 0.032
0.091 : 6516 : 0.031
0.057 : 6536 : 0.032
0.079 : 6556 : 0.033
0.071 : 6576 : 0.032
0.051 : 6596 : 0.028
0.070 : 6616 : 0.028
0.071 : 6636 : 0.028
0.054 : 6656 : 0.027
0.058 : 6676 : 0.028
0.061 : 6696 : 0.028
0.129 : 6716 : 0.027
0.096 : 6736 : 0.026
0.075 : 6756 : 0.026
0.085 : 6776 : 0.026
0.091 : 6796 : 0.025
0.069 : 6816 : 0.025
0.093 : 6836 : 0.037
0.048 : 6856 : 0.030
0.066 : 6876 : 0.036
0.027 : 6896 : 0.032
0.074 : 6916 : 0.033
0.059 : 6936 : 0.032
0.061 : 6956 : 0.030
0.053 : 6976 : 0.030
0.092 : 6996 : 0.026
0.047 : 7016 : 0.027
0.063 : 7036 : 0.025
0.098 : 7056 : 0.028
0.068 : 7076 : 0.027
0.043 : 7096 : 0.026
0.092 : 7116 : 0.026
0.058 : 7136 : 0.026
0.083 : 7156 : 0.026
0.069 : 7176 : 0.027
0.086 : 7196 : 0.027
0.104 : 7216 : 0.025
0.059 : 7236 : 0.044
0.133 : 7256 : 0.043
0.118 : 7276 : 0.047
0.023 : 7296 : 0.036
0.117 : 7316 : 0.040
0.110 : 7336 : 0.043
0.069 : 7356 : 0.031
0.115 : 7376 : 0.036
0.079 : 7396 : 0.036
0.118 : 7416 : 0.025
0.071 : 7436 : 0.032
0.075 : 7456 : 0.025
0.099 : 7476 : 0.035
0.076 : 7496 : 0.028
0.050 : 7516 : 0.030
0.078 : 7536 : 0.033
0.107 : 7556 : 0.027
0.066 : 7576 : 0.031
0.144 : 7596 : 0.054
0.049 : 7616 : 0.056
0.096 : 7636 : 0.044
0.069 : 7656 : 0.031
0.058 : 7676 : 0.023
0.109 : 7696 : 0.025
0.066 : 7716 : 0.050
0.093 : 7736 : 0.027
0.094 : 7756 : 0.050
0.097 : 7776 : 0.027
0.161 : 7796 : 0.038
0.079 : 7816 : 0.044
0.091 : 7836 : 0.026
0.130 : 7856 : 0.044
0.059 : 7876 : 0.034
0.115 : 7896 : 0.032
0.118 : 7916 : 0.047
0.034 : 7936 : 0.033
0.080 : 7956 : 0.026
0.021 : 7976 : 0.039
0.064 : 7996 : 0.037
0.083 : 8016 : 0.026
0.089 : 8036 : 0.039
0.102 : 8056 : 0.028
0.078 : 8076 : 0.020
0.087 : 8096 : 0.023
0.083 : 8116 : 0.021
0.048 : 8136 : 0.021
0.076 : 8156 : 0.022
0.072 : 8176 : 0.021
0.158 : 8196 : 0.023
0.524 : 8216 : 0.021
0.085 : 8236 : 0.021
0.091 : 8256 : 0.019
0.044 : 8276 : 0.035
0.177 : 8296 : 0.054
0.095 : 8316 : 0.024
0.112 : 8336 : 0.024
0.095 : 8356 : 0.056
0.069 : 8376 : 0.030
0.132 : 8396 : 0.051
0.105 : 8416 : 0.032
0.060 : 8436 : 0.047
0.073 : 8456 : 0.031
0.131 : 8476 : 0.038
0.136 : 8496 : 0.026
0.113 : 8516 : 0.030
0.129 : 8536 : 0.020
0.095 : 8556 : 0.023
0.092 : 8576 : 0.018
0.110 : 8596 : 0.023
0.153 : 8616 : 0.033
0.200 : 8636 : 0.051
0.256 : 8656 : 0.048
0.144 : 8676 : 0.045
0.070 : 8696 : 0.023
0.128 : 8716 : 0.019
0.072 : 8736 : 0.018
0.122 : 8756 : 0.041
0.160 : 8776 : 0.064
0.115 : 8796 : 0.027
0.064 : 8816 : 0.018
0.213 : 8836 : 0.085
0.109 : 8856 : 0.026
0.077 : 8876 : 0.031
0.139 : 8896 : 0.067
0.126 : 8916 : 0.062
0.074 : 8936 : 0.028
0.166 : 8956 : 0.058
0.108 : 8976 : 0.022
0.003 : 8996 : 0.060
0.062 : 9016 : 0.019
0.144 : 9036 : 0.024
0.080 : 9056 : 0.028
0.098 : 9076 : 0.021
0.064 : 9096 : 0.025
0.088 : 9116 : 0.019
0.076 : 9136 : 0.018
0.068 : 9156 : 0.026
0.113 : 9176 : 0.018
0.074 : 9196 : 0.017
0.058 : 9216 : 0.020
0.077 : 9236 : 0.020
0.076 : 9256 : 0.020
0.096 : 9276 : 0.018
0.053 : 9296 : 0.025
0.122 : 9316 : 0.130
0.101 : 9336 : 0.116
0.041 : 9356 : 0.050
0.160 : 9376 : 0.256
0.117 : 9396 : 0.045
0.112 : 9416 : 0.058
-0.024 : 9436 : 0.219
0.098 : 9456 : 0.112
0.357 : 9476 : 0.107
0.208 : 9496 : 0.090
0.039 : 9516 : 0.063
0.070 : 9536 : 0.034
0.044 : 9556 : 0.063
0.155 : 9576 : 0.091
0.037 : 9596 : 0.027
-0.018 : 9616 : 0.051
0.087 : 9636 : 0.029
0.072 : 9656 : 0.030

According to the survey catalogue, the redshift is 1.20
